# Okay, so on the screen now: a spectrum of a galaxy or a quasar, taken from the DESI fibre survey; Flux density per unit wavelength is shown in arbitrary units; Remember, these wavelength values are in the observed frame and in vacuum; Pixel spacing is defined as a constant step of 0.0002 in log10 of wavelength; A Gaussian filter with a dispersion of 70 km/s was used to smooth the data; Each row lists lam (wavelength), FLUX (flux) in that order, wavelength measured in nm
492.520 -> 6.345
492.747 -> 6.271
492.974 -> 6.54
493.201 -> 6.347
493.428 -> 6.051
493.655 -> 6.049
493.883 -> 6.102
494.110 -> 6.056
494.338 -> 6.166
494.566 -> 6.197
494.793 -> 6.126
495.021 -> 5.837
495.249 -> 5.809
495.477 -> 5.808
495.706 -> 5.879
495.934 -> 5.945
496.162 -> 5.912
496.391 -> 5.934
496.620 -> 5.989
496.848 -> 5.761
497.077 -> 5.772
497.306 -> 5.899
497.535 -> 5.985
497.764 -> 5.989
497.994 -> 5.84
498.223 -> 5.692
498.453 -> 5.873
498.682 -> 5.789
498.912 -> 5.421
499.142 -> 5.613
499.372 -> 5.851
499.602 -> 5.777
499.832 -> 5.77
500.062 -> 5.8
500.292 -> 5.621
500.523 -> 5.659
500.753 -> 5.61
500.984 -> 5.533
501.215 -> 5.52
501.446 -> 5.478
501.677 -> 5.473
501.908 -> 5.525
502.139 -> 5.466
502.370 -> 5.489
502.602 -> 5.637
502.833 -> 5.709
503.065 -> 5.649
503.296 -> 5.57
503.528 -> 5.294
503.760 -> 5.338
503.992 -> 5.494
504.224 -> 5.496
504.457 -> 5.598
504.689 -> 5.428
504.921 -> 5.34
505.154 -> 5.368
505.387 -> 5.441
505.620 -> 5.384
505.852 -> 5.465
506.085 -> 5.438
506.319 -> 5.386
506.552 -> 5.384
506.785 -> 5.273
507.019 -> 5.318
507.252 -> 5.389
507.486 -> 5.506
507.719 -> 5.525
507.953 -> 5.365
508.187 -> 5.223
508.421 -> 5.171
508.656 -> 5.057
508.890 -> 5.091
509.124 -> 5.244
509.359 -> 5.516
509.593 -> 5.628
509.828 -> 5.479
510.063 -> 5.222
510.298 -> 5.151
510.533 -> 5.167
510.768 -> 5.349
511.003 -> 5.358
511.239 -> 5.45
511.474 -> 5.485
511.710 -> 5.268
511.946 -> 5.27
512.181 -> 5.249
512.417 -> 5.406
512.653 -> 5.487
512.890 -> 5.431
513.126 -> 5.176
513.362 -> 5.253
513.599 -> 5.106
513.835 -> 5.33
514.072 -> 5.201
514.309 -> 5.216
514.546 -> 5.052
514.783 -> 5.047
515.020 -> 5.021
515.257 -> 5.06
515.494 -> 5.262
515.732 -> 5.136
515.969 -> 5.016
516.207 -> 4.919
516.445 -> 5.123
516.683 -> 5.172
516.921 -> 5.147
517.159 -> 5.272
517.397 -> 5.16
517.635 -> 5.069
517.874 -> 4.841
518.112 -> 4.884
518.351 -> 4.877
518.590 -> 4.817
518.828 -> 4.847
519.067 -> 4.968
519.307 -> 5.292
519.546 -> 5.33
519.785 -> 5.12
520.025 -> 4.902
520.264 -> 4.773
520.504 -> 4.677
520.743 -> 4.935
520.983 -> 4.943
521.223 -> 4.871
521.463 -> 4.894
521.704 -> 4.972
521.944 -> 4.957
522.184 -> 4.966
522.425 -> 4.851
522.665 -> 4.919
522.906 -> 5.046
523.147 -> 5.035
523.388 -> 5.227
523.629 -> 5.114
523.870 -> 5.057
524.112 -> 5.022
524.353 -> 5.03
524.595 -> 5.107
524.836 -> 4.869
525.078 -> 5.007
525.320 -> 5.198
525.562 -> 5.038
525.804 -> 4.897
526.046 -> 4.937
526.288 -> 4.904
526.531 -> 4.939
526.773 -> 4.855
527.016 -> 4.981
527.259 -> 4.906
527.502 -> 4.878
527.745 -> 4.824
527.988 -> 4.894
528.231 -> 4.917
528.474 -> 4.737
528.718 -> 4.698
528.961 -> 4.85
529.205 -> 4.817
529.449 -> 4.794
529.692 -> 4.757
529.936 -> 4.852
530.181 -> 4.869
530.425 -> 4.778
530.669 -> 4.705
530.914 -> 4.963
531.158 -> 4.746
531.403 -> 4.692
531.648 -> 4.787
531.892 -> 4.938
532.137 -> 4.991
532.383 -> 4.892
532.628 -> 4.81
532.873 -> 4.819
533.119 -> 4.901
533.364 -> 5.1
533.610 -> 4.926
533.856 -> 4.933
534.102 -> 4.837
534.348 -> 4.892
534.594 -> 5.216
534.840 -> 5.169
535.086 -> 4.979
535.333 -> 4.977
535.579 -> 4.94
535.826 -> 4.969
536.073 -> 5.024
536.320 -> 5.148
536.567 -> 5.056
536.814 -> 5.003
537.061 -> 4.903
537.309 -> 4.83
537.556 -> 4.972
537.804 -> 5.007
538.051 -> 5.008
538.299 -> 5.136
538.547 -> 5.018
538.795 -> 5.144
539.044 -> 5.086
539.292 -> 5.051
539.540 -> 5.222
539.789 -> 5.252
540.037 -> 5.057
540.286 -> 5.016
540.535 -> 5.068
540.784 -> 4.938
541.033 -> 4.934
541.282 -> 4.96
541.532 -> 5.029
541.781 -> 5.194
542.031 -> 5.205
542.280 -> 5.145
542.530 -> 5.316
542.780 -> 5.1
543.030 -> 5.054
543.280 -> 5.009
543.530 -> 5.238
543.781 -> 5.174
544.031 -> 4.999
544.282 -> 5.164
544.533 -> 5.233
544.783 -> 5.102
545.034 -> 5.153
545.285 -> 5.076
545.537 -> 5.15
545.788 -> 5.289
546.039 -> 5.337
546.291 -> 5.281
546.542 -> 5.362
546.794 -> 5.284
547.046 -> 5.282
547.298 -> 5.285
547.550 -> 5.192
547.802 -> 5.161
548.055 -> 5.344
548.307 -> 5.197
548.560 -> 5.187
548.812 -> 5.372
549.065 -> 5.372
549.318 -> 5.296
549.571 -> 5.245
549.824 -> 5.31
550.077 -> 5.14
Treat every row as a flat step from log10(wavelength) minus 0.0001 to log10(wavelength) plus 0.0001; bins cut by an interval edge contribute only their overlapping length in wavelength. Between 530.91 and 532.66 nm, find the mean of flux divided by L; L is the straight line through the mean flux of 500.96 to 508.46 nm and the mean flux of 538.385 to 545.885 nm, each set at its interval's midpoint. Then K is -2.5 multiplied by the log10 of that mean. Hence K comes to 0.077 mag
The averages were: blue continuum 5.45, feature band 4.85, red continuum 5.11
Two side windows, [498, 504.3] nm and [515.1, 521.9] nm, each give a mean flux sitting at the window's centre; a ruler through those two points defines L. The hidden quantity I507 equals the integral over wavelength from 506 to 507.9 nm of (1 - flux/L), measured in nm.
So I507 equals 0.00 nm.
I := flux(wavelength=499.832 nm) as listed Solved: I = 5.77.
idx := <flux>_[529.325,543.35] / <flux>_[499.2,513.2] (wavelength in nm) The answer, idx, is 0.9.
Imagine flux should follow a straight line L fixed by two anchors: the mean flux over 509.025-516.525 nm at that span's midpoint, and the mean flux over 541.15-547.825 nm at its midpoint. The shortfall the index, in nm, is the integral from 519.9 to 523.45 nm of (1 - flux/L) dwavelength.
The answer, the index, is 0.21 nm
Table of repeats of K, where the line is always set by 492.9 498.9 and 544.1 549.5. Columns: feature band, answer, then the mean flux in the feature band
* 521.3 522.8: 0.138 mag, 4.93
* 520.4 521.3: 0.155 mag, 4.86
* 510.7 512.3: 0.077 mag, 5.35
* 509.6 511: 0.088 mag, 5.31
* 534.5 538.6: 0.076 mag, 5.02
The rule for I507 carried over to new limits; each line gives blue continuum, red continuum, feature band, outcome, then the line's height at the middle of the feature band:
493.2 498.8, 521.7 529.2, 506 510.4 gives 0.16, 5.53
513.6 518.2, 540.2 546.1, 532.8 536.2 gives 0.09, 5.11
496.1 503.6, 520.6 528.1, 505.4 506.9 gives 0.03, 5.51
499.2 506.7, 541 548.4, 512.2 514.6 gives 0.08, 5.44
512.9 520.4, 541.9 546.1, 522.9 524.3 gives 0.00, 5.1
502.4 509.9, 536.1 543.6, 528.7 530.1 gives 0.10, 5.18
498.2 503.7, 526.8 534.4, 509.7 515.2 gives 0.05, 5.32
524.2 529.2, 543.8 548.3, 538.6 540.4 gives 0.00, 5.12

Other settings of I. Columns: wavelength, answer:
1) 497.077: 5.772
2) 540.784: 4.938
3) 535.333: 4.977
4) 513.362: 5.253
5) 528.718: 4.698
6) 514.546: 5.052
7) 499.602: 5.777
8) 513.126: 5.176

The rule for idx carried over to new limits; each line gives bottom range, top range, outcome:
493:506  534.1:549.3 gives 0.89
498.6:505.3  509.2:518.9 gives 0.93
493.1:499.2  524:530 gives 0.83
